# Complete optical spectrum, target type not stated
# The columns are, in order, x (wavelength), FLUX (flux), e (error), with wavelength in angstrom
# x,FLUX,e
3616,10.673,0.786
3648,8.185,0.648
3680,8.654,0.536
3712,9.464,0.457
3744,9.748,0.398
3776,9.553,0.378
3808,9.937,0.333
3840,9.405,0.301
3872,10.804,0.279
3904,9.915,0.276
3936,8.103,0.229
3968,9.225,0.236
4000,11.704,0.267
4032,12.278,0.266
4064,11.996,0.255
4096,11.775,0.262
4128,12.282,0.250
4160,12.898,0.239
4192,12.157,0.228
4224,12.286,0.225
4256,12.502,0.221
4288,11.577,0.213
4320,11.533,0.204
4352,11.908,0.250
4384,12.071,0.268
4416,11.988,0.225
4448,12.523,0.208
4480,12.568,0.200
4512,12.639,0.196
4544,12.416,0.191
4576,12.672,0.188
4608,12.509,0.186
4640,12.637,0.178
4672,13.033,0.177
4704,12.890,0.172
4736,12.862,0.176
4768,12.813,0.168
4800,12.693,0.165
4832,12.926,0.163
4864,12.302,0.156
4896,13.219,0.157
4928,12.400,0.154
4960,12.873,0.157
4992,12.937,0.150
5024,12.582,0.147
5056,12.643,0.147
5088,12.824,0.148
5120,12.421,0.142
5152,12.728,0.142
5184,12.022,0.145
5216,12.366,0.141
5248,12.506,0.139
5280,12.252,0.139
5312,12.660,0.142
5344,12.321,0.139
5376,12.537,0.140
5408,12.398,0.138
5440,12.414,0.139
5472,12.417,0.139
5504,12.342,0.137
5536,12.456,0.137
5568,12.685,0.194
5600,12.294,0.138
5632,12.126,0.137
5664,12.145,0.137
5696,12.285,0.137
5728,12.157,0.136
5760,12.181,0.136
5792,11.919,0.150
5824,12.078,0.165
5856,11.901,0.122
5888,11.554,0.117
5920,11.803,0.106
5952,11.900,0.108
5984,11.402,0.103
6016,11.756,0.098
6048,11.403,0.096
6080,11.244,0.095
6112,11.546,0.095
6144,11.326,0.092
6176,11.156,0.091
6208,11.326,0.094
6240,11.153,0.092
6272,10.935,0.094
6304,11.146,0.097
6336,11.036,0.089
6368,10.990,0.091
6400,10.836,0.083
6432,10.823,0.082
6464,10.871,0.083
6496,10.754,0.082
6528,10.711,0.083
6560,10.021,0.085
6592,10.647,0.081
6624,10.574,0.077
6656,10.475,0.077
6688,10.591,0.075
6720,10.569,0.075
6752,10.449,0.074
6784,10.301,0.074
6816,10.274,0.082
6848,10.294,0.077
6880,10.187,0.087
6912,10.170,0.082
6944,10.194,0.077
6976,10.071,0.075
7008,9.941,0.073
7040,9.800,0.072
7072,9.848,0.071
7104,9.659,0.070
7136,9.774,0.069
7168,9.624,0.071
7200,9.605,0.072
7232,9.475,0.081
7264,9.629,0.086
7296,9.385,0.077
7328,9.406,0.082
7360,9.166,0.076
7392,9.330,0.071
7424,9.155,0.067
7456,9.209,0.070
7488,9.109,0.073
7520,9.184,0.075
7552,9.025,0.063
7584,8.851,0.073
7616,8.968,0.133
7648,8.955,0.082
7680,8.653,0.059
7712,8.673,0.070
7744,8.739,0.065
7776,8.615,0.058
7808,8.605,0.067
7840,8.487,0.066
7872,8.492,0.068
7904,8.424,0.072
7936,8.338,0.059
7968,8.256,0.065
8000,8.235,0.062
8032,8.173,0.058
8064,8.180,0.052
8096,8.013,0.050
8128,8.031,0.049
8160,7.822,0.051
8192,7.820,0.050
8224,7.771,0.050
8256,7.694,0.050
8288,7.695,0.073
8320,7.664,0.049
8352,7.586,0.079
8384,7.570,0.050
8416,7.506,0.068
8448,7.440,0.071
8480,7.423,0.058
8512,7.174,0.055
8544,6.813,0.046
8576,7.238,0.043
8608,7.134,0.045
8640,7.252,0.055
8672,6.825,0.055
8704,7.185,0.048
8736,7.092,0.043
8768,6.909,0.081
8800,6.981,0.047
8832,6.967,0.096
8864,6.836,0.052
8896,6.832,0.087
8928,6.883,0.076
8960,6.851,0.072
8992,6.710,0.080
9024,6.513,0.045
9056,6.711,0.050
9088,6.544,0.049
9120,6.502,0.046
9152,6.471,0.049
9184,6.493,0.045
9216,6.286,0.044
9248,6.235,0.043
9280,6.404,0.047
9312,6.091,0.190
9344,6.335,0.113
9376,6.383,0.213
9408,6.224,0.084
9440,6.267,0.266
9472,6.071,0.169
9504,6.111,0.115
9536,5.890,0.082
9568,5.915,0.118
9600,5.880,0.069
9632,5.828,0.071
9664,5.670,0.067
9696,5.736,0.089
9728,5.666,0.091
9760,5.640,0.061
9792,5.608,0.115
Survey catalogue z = 0.000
